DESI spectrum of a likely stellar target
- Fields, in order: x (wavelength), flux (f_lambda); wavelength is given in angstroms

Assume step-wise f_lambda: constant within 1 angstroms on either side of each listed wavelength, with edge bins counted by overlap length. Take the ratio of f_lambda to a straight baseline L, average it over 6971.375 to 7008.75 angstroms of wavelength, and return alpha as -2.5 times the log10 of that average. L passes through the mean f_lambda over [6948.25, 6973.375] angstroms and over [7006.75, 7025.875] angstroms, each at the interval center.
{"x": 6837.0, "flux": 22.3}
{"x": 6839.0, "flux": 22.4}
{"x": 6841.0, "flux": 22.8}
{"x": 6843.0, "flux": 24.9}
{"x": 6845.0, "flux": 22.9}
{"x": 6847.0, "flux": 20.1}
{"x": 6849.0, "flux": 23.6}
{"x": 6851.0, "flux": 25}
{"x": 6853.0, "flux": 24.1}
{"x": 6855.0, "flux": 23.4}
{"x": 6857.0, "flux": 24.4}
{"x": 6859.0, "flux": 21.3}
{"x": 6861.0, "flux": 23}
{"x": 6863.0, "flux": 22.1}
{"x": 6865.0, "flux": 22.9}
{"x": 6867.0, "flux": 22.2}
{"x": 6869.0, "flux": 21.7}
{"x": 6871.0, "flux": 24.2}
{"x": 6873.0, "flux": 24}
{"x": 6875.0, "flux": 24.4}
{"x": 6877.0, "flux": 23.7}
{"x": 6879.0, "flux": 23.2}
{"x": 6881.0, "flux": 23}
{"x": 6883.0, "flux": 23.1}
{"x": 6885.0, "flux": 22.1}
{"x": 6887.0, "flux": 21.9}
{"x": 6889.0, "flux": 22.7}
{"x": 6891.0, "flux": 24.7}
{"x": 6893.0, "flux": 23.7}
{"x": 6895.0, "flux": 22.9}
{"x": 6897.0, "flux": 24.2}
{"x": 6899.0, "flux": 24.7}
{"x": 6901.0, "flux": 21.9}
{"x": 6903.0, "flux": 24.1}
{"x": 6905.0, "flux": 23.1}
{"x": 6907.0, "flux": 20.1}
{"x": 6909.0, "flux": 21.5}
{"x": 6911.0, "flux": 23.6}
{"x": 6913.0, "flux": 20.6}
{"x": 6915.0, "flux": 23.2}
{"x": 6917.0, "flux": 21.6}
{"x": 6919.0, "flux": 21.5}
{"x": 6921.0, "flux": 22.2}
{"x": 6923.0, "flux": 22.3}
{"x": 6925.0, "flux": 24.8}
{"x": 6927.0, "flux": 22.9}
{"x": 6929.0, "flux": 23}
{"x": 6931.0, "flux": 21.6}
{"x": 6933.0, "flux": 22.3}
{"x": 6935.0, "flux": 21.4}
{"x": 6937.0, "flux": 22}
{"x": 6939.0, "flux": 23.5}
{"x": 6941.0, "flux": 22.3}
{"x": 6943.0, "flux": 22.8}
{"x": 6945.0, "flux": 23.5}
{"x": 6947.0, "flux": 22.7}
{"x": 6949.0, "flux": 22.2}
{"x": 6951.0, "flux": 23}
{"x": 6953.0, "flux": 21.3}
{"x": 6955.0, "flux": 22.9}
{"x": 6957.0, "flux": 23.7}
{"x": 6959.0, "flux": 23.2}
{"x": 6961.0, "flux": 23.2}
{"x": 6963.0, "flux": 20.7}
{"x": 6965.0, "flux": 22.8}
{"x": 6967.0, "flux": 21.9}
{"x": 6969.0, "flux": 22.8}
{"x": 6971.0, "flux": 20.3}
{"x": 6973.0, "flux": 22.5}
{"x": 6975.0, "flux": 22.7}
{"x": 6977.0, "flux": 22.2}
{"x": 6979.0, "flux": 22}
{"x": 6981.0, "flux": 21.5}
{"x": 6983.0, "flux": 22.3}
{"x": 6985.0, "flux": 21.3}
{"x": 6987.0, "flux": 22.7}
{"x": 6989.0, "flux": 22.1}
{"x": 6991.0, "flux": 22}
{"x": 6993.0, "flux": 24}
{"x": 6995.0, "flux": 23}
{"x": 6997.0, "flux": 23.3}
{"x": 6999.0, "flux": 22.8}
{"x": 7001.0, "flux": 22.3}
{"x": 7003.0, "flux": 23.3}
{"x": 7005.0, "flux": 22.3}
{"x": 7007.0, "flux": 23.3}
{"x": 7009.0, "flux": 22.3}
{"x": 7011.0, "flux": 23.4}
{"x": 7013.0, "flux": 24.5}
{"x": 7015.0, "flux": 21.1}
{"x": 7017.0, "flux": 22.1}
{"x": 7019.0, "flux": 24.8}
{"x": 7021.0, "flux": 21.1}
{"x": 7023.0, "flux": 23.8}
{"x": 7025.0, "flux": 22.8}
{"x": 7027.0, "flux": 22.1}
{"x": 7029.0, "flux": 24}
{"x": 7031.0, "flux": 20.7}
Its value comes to 0.01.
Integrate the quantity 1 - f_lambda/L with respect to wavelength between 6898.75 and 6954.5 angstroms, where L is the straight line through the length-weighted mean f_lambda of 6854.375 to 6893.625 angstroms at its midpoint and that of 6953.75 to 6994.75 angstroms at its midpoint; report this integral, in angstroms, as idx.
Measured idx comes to 0.56 angstroms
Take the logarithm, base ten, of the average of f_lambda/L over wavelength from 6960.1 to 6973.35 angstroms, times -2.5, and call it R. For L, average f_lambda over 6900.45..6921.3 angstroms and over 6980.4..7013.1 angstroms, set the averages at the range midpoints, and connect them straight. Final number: 0.02 mag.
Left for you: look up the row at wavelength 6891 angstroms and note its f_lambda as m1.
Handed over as 24.7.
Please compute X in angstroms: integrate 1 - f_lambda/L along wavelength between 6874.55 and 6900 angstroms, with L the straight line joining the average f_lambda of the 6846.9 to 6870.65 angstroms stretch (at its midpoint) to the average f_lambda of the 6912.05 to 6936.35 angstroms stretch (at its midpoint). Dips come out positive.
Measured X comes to -0.8 angstroms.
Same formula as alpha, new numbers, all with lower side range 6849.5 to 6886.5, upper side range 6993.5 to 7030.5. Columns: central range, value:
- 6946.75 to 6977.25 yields 0.03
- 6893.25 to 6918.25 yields 0.02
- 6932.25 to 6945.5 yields 0.03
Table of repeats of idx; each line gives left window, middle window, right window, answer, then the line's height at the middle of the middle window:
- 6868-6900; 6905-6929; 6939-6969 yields 0.8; 23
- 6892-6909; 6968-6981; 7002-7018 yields 0.5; 22.9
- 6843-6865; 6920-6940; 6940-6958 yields 0.2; 22.8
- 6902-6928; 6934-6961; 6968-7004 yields -0.3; 22.4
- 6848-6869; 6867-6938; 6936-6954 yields 0.2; 22.9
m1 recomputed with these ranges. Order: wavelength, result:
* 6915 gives 23.2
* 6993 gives 24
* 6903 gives 24.1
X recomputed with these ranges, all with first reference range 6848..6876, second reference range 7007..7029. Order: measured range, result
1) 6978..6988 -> 0.44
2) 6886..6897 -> -0.02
